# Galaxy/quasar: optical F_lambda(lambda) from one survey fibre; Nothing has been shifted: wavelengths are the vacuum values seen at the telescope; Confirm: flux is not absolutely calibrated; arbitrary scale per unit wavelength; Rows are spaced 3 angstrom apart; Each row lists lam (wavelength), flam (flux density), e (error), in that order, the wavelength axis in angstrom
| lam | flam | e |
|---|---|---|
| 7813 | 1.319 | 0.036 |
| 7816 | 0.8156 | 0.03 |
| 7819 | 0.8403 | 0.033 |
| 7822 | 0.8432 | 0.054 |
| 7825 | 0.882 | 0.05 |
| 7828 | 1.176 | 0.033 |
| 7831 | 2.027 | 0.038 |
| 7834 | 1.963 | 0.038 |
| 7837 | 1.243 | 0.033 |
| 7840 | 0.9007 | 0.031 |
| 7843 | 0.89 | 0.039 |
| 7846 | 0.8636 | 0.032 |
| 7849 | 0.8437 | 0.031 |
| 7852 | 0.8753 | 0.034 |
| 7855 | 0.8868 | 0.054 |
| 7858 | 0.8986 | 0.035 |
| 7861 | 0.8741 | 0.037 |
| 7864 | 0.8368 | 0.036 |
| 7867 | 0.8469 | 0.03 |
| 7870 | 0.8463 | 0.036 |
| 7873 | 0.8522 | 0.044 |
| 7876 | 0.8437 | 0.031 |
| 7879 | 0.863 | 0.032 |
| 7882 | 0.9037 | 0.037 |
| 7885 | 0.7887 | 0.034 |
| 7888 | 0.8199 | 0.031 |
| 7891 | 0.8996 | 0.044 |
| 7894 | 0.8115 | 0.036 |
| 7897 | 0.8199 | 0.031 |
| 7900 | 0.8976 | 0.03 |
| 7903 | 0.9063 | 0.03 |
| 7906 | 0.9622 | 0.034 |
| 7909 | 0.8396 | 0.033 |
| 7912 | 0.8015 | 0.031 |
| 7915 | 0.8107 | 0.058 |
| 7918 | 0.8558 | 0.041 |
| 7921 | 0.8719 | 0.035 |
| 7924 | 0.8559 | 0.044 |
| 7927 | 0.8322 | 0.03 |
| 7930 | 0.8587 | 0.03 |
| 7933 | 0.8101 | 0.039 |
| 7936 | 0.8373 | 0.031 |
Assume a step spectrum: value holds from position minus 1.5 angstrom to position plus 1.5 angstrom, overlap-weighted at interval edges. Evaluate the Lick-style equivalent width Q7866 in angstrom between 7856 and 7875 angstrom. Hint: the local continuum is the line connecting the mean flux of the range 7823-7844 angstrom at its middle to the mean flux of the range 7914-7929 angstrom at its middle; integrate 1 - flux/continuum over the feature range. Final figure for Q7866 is 4.6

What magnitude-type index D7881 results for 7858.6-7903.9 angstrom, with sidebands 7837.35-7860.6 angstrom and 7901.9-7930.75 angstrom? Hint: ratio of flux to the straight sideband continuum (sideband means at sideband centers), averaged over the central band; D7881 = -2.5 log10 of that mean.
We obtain 0.03 mag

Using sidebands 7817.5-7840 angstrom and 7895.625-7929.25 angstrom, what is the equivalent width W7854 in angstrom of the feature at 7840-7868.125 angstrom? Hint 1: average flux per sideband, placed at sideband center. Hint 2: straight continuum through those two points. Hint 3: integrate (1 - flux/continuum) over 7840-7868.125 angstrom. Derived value 6.57 angstrom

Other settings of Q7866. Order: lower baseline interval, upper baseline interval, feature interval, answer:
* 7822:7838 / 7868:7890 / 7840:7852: 3.5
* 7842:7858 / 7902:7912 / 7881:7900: 0.9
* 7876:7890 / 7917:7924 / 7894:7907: -0.5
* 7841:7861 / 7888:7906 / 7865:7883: 0.3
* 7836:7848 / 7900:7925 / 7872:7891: 1.2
